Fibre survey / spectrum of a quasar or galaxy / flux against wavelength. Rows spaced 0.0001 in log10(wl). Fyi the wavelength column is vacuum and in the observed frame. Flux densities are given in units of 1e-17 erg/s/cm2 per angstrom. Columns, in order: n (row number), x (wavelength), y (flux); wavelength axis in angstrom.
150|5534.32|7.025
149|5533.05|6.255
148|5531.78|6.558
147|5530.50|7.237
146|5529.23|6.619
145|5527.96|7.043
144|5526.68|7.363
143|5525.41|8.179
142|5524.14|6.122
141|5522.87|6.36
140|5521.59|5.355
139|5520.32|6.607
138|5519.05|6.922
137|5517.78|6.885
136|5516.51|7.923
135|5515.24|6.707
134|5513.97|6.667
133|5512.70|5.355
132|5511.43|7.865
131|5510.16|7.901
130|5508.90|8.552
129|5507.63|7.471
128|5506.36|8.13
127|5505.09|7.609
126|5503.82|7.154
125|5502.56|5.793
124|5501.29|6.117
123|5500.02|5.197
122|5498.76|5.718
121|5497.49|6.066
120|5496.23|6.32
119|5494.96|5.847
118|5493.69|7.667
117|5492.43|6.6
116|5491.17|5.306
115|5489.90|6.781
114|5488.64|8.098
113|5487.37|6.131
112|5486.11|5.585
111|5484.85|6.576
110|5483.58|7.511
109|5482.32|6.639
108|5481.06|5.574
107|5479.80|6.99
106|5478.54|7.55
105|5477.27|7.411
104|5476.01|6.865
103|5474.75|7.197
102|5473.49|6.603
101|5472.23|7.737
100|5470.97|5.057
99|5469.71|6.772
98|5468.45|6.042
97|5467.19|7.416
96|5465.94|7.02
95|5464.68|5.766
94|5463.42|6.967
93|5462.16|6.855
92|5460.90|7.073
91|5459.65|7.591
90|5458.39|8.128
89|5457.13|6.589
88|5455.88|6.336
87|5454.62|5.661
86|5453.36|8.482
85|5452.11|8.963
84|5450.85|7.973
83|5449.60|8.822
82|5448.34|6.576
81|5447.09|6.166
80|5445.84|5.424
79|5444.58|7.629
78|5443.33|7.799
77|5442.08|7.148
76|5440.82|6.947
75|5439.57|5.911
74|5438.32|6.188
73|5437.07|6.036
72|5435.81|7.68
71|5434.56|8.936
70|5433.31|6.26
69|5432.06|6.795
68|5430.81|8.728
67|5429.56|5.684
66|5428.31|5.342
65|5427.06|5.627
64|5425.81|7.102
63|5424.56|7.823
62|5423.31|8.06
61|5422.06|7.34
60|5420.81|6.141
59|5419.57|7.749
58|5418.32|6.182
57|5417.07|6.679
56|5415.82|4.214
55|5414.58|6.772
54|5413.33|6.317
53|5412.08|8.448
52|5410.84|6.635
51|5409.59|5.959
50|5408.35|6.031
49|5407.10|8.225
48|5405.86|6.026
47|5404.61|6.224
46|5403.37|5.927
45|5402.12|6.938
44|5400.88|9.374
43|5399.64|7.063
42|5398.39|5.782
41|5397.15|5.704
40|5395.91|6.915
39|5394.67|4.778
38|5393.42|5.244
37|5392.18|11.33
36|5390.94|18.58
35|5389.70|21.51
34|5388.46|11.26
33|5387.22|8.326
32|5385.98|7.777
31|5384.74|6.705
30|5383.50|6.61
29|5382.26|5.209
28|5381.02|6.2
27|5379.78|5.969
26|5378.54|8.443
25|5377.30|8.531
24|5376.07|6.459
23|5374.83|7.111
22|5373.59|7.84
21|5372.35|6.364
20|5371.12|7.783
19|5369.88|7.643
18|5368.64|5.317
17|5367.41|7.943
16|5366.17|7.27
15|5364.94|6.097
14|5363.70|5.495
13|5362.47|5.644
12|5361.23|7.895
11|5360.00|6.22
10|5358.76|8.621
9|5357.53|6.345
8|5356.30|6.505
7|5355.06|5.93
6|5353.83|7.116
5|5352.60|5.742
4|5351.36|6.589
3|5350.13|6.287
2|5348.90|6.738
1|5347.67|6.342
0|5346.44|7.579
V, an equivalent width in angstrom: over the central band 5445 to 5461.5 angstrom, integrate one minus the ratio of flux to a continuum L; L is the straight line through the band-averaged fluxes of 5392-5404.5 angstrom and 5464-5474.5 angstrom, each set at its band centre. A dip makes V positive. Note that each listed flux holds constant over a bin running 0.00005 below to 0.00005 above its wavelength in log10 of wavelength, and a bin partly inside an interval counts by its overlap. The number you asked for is -1.5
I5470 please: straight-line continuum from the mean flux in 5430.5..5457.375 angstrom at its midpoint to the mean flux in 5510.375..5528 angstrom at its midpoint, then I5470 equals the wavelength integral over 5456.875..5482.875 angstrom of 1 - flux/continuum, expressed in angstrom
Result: 0.6 angstrom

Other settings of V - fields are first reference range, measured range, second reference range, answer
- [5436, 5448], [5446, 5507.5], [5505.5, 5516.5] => 1.59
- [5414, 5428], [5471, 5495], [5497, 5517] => 0.26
